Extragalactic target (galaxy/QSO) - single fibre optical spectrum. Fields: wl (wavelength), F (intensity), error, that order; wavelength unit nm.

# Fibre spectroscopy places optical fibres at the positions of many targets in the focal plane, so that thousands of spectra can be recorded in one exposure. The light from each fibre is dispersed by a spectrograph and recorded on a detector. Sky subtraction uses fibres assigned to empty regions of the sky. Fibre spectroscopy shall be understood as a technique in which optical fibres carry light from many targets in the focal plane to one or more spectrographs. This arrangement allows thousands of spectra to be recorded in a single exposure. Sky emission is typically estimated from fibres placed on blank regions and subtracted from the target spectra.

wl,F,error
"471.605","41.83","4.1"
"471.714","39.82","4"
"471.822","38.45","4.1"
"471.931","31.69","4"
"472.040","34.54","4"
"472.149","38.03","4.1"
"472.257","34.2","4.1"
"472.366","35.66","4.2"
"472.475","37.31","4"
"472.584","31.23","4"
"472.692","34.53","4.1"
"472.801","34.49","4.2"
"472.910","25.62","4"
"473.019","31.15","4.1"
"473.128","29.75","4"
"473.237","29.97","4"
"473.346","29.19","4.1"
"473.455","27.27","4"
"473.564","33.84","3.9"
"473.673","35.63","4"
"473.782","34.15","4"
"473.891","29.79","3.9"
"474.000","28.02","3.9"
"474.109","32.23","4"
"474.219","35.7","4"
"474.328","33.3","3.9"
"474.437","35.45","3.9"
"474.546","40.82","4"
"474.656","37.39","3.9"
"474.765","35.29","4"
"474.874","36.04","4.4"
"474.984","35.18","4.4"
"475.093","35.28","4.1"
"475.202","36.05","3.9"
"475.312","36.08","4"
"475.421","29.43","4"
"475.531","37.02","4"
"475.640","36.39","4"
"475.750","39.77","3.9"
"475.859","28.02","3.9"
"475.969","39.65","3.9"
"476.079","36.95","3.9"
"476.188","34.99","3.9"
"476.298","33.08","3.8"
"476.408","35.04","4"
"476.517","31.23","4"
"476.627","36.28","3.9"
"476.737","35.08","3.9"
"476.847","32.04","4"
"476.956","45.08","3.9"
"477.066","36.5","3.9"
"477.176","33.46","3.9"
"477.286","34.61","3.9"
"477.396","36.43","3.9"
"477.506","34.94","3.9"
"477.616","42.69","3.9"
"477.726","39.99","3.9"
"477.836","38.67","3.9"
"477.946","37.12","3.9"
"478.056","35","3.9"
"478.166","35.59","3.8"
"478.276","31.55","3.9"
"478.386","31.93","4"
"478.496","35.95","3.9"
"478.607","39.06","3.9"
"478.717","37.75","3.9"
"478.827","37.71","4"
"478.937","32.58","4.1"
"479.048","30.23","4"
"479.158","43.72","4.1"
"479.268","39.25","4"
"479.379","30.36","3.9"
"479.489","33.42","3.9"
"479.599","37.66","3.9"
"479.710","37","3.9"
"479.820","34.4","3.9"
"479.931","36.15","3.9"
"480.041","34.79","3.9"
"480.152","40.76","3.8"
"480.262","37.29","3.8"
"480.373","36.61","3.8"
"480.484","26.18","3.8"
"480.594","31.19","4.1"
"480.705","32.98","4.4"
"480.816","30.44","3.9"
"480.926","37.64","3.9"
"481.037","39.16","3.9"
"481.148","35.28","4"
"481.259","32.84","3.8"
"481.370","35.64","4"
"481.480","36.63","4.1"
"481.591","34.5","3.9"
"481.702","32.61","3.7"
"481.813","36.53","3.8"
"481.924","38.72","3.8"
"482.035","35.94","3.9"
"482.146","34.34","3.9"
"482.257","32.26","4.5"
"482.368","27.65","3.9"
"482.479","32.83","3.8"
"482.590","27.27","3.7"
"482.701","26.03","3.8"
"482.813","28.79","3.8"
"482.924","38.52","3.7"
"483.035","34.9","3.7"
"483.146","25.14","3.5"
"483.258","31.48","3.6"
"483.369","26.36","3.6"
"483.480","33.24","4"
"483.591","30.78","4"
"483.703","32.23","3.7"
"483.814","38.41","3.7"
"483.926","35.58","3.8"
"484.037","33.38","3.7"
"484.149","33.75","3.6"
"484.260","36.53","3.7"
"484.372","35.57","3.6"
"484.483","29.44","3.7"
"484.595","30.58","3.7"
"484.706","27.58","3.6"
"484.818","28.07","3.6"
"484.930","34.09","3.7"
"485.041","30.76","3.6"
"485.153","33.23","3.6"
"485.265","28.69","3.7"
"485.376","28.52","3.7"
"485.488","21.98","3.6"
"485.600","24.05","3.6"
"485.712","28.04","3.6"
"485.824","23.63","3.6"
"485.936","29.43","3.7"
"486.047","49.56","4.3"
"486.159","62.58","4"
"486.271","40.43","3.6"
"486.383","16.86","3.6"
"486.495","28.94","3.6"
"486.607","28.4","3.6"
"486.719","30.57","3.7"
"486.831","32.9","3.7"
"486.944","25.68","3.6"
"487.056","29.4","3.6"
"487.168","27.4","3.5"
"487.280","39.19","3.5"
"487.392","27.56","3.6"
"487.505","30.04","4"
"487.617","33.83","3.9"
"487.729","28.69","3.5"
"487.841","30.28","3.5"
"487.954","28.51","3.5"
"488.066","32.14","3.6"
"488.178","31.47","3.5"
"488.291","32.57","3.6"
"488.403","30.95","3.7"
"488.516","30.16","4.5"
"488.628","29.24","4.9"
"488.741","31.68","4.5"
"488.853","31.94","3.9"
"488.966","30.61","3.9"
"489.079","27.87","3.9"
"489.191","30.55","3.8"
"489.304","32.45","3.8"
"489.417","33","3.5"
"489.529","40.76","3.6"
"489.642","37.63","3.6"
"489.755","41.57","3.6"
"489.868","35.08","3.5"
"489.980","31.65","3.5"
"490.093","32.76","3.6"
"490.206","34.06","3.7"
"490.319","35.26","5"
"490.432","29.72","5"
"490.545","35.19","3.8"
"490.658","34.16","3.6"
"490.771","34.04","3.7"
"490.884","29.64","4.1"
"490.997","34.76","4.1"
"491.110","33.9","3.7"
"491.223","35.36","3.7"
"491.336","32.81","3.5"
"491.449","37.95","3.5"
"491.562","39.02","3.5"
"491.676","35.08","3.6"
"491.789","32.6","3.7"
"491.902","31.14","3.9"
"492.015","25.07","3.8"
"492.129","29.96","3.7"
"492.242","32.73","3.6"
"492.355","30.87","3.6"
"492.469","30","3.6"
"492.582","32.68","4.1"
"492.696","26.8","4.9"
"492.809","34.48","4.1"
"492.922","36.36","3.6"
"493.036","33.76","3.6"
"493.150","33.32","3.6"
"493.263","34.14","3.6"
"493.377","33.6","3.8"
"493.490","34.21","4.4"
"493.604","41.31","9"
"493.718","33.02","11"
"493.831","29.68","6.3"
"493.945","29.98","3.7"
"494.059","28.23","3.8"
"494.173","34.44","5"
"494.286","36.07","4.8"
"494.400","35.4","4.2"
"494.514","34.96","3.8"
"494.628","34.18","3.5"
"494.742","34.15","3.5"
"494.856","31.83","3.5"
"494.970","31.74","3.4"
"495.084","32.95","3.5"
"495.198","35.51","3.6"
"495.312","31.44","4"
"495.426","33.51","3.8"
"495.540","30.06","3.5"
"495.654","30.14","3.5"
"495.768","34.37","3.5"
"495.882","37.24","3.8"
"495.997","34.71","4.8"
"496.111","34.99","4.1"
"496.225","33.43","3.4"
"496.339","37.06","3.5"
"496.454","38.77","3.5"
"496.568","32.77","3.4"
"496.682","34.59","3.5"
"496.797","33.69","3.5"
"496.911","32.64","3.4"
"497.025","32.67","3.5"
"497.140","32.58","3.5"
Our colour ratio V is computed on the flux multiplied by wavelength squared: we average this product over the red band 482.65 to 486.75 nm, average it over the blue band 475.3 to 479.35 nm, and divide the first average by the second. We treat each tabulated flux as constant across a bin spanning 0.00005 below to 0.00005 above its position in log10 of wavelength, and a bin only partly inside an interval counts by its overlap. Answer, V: 0.9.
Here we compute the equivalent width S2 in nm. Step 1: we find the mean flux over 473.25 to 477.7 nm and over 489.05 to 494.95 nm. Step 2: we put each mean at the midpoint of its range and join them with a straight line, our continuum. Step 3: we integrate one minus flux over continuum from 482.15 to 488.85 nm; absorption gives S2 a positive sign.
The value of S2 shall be 0.53 nm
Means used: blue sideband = 34.9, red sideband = 33.5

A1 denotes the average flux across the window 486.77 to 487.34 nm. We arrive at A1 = 30.9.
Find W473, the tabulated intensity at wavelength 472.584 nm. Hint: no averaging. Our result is 31.23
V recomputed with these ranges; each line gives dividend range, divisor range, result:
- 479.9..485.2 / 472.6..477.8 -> 0.99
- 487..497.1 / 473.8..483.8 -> 1.01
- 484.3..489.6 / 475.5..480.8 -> 0.91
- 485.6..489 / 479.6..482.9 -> 0.95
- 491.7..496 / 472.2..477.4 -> 1.04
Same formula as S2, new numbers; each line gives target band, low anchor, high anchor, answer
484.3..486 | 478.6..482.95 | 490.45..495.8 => 0.25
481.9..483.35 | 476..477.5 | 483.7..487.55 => 0.07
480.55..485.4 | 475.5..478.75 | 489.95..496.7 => 0.34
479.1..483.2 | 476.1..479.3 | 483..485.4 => -0.04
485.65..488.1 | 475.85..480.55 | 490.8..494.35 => 0.15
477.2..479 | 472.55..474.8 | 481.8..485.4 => -0.22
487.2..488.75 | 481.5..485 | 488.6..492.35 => 0.09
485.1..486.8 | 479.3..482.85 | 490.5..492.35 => 0.10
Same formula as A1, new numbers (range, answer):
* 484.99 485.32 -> 30.8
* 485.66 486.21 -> 38.6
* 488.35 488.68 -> 30.1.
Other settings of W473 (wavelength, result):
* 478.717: 37.75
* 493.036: 33.76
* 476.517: 31.23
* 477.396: 36.43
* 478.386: 31.93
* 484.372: 35.57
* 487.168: 27.4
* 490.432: 29.72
